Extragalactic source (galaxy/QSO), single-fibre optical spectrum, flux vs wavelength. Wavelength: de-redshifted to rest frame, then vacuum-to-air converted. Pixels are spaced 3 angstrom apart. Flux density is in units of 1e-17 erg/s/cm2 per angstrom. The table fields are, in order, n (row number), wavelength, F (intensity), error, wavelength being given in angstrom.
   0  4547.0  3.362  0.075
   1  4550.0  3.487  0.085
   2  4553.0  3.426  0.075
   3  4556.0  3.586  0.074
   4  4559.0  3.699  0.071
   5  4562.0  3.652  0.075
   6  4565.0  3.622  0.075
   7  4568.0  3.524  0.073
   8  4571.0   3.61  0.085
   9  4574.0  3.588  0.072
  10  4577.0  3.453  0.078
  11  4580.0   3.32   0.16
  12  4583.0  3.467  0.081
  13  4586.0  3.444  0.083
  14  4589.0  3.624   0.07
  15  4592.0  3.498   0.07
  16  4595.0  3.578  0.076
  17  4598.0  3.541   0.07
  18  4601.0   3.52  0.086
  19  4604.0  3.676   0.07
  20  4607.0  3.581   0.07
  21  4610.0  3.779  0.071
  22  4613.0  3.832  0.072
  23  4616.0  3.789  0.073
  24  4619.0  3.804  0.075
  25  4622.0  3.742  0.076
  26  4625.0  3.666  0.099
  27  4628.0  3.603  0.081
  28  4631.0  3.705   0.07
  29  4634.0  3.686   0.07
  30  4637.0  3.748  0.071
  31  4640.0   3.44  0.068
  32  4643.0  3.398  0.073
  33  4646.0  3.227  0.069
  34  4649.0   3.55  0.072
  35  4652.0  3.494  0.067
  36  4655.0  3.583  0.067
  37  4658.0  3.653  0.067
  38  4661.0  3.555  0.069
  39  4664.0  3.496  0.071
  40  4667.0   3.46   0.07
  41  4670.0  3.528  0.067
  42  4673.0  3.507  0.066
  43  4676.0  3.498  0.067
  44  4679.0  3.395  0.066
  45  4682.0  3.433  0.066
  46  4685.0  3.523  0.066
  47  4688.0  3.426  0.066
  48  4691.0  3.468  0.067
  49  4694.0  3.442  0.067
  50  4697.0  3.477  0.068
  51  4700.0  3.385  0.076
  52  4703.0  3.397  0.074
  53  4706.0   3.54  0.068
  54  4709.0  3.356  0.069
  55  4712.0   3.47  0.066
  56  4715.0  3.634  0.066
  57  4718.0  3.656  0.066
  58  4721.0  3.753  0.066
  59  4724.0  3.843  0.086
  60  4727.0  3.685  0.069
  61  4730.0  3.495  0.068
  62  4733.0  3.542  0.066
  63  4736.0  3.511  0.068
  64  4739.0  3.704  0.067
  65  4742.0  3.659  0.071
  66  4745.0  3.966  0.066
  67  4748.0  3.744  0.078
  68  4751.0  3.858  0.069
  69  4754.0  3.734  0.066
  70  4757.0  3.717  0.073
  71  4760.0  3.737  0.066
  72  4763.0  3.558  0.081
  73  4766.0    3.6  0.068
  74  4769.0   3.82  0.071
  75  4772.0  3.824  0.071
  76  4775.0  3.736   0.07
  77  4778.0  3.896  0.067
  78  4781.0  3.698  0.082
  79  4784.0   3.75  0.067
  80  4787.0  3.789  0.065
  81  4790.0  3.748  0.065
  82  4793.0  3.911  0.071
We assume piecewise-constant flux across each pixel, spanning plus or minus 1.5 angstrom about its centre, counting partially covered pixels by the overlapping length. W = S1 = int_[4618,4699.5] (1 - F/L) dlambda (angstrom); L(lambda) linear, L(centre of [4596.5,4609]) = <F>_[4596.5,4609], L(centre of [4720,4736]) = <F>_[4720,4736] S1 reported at 1.8 angstrom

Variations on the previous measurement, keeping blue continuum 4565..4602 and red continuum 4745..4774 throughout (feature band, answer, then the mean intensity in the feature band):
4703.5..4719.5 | 0.7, 3.52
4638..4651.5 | 0.7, 3.42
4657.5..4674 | 0.4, 3.53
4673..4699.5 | 1.4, 3.46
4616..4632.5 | -0.7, 3.71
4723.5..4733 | 0.2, 3.64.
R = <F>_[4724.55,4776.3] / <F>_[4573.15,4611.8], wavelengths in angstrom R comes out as 1.04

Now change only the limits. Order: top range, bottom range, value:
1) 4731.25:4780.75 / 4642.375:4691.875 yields 1.07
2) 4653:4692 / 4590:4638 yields 0.95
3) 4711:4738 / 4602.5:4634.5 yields 0.98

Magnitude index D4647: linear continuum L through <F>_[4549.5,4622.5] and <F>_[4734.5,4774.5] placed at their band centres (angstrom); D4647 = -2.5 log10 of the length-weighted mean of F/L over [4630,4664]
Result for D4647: 0.03 mag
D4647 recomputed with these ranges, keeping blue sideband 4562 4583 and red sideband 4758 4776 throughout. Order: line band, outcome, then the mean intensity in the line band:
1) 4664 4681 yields 0.04 mag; 3.48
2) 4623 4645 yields -0.01 mag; 3.6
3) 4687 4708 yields 0.06 mag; 3.45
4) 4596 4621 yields -0.04 mag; 3.69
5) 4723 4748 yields 0.00 mag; 3.68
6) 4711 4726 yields 0.00 mag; 3.68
